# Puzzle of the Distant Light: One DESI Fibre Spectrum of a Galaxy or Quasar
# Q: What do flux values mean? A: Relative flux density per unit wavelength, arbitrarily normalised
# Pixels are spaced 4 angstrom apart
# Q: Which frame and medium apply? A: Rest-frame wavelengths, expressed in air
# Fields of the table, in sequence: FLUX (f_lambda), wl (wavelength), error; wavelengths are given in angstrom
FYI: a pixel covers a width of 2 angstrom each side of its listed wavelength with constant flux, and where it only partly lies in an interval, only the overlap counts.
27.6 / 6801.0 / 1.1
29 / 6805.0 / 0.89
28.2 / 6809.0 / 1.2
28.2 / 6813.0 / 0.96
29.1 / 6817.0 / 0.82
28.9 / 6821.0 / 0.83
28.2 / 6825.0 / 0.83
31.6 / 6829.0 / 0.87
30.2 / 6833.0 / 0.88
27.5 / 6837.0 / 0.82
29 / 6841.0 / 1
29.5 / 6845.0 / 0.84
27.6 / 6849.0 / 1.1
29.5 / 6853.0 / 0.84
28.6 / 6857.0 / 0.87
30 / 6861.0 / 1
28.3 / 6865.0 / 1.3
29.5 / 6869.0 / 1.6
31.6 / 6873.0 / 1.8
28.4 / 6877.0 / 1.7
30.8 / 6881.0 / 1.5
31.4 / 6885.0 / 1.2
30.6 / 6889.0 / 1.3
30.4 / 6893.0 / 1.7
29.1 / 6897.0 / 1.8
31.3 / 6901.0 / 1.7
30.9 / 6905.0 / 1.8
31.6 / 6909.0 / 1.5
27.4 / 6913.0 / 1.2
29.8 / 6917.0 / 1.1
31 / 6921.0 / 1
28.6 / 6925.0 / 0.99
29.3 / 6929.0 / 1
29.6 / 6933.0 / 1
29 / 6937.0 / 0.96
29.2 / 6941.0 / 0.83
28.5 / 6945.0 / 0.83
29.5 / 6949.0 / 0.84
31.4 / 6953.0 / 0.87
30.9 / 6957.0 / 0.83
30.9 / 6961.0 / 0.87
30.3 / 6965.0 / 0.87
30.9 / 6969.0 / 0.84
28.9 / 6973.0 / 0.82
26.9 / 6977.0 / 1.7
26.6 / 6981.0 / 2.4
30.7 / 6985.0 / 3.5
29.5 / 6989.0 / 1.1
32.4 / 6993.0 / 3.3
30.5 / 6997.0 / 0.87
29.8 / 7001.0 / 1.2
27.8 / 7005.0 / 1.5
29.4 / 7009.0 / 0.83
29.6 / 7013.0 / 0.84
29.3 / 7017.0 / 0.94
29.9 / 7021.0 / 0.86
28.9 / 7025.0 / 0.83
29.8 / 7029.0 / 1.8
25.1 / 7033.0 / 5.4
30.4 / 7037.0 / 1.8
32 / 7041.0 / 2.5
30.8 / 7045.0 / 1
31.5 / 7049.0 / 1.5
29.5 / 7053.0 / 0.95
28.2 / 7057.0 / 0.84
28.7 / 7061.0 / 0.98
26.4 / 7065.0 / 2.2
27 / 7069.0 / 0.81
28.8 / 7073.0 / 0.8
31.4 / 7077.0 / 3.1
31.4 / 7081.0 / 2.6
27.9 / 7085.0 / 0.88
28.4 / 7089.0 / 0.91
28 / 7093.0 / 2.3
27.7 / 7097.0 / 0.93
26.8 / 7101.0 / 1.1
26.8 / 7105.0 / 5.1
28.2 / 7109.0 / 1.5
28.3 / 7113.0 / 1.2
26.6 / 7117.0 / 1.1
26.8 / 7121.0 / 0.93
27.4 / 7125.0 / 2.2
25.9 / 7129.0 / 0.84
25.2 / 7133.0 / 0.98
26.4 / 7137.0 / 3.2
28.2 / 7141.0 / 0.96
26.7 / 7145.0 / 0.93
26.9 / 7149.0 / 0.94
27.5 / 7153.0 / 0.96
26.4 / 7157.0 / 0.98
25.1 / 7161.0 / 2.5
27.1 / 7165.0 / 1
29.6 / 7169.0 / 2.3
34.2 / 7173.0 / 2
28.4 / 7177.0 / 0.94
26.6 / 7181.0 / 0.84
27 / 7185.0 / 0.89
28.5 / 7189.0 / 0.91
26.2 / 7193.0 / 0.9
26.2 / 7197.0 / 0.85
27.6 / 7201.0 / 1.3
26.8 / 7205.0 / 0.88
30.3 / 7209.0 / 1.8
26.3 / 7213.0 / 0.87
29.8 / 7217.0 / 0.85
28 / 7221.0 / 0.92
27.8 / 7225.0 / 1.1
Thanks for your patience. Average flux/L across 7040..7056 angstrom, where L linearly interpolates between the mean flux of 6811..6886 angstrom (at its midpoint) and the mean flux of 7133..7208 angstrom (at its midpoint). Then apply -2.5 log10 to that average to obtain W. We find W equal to -0.09 mag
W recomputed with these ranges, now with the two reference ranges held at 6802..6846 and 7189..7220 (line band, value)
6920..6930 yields -0.033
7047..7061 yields -0.052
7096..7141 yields 0.040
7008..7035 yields -0.020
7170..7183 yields -0.074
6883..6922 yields -0.059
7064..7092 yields -0.027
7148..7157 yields 0.031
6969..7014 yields -0.035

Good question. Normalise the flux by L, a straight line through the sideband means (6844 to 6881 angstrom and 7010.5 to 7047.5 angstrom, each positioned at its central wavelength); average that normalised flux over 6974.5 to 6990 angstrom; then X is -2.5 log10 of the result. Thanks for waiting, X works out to 0.04 mag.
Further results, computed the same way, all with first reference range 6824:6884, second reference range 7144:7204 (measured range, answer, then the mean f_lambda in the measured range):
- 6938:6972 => -0.048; 30.1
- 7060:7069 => 0.036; 27.3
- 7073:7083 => -0.101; 30.9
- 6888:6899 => -0.029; 30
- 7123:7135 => 0.068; 26.2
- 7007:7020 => -0.036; 29.5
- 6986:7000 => -0.077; 30.7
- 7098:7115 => 0.017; 27.5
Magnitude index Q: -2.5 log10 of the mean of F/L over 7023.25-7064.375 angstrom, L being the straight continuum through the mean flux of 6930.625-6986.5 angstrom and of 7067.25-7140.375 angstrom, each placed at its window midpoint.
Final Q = -0.035 mag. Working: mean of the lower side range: 29.5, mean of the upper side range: 27.7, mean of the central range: 29.4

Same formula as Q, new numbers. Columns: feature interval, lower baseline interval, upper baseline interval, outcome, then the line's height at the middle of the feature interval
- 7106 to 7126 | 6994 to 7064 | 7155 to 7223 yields 0.05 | 28.6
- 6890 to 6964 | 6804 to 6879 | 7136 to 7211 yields -0.04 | 28.7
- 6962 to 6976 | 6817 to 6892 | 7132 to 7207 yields -0.04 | 28.8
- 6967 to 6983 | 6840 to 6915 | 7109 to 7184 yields 0.02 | 28.9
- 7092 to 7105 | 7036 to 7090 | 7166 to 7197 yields 0.07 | 29.2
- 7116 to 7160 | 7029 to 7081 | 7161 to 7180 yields 0.10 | 29.2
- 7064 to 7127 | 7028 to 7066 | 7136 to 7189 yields 0.02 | 28.7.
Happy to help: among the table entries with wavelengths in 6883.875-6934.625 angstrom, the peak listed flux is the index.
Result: 31.6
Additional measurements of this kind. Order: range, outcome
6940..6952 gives 29.5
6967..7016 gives 32.4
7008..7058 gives 32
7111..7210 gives 34.2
